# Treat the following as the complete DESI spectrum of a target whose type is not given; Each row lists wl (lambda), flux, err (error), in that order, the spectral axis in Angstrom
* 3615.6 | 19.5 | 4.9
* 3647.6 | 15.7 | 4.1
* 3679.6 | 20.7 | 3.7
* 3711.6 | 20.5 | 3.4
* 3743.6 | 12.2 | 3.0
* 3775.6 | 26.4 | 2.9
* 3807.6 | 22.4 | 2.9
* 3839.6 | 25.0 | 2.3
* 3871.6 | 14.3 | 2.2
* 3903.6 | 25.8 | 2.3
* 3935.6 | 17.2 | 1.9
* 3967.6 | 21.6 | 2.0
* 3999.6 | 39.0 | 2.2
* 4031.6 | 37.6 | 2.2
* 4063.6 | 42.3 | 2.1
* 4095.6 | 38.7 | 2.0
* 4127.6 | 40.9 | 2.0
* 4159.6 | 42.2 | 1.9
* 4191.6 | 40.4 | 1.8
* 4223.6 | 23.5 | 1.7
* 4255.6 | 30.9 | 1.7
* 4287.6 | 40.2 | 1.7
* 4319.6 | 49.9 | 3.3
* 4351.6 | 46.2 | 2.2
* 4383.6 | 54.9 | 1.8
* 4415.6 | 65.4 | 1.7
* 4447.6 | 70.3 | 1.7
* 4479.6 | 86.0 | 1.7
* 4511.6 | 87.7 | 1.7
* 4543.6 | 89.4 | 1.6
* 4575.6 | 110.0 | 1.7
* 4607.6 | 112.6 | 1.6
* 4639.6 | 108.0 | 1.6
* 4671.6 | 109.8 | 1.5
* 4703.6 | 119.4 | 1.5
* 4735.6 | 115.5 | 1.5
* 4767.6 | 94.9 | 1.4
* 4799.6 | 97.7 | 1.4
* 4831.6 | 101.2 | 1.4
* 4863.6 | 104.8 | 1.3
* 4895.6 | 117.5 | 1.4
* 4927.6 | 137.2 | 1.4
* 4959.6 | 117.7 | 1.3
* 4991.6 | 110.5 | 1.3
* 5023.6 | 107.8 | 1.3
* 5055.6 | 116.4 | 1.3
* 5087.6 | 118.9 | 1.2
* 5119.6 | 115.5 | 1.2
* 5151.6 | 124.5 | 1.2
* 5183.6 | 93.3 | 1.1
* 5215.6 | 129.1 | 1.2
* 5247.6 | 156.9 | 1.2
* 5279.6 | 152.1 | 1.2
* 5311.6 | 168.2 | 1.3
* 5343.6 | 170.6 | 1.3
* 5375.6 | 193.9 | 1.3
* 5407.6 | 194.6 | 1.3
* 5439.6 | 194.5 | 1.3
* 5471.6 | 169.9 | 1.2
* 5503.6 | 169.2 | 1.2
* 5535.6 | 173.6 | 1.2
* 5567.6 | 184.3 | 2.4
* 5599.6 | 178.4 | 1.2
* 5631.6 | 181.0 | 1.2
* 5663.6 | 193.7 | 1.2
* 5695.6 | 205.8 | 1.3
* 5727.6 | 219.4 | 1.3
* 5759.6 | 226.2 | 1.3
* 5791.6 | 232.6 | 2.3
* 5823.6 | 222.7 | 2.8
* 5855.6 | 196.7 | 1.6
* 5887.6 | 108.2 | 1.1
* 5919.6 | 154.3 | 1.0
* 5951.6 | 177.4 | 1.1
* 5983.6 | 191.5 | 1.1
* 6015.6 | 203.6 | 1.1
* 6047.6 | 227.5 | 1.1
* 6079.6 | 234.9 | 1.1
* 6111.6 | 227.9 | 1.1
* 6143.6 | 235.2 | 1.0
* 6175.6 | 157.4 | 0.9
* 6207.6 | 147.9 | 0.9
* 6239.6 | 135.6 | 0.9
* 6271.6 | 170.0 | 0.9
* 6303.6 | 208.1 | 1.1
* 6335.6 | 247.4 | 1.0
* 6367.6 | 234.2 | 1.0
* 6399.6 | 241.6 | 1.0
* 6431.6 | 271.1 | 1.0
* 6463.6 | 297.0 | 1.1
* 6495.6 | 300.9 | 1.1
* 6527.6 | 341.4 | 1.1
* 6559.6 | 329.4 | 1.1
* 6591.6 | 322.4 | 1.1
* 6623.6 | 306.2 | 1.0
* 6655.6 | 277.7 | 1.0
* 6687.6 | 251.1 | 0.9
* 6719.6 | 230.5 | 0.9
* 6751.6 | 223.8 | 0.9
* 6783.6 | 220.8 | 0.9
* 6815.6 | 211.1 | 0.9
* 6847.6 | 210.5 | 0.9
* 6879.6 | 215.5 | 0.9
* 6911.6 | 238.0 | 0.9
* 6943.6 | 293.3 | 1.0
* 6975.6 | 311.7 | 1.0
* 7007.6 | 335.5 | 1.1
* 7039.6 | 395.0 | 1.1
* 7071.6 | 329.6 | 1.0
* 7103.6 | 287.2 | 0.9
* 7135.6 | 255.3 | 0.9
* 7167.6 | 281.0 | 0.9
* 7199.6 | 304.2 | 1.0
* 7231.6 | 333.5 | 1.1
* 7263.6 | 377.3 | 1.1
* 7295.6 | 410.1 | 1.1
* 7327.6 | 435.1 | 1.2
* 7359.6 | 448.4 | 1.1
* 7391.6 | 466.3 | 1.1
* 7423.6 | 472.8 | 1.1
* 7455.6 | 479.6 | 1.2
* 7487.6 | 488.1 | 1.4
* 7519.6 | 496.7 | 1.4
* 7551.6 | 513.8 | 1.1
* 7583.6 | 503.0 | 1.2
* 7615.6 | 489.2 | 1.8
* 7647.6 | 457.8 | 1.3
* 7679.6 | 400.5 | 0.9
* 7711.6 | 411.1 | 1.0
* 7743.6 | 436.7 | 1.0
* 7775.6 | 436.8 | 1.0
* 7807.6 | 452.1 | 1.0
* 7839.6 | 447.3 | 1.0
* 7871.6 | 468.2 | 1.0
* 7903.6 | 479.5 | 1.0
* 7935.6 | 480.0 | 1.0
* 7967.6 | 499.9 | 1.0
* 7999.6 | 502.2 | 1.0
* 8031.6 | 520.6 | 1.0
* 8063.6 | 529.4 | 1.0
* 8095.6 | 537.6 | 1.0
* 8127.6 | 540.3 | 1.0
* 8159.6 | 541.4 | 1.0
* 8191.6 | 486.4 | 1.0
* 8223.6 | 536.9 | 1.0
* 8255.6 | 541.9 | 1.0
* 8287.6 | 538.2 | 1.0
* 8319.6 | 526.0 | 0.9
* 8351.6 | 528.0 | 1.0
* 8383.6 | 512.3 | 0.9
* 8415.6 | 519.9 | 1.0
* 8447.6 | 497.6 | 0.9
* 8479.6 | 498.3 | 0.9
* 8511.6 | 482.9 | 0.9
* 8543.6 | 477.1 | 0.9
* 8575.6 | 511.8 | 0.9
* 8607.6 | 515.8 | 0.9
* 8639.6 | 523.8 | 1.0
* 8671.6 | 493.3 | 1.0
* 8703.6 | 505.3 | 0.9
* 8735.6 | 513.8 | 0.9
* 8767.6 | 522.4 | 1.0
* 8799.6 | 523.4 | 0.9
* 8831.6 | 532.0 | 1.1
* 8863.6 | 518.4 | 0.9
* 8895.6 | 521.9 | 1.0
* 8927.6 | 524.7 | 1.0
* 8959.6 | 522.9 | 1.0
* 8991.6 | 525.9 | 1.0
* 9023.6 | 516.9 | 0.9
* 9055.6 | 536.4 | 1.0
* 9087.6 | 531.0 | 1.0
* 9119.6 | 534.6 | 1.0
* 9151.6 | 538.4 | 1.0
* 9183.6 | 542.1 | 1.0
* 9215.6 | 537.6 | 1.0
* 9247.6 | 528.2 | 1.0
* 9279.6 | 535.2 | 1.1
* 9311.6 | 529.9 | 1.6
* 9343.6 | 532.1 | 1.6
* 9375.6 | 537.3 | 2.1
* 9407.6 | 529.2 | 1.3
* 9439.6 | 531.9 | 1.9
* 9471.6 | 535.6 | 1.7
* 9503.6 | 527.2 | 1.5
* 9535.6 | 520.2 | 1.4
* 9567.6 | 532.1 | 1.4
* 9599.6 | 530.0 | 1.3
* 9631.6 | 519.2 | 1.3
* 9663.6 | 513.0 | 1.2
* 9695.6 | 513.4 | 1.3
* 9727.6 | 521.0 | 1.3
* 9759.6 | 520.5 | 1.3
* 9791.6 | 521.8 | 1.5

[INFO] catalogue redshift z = 0.000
